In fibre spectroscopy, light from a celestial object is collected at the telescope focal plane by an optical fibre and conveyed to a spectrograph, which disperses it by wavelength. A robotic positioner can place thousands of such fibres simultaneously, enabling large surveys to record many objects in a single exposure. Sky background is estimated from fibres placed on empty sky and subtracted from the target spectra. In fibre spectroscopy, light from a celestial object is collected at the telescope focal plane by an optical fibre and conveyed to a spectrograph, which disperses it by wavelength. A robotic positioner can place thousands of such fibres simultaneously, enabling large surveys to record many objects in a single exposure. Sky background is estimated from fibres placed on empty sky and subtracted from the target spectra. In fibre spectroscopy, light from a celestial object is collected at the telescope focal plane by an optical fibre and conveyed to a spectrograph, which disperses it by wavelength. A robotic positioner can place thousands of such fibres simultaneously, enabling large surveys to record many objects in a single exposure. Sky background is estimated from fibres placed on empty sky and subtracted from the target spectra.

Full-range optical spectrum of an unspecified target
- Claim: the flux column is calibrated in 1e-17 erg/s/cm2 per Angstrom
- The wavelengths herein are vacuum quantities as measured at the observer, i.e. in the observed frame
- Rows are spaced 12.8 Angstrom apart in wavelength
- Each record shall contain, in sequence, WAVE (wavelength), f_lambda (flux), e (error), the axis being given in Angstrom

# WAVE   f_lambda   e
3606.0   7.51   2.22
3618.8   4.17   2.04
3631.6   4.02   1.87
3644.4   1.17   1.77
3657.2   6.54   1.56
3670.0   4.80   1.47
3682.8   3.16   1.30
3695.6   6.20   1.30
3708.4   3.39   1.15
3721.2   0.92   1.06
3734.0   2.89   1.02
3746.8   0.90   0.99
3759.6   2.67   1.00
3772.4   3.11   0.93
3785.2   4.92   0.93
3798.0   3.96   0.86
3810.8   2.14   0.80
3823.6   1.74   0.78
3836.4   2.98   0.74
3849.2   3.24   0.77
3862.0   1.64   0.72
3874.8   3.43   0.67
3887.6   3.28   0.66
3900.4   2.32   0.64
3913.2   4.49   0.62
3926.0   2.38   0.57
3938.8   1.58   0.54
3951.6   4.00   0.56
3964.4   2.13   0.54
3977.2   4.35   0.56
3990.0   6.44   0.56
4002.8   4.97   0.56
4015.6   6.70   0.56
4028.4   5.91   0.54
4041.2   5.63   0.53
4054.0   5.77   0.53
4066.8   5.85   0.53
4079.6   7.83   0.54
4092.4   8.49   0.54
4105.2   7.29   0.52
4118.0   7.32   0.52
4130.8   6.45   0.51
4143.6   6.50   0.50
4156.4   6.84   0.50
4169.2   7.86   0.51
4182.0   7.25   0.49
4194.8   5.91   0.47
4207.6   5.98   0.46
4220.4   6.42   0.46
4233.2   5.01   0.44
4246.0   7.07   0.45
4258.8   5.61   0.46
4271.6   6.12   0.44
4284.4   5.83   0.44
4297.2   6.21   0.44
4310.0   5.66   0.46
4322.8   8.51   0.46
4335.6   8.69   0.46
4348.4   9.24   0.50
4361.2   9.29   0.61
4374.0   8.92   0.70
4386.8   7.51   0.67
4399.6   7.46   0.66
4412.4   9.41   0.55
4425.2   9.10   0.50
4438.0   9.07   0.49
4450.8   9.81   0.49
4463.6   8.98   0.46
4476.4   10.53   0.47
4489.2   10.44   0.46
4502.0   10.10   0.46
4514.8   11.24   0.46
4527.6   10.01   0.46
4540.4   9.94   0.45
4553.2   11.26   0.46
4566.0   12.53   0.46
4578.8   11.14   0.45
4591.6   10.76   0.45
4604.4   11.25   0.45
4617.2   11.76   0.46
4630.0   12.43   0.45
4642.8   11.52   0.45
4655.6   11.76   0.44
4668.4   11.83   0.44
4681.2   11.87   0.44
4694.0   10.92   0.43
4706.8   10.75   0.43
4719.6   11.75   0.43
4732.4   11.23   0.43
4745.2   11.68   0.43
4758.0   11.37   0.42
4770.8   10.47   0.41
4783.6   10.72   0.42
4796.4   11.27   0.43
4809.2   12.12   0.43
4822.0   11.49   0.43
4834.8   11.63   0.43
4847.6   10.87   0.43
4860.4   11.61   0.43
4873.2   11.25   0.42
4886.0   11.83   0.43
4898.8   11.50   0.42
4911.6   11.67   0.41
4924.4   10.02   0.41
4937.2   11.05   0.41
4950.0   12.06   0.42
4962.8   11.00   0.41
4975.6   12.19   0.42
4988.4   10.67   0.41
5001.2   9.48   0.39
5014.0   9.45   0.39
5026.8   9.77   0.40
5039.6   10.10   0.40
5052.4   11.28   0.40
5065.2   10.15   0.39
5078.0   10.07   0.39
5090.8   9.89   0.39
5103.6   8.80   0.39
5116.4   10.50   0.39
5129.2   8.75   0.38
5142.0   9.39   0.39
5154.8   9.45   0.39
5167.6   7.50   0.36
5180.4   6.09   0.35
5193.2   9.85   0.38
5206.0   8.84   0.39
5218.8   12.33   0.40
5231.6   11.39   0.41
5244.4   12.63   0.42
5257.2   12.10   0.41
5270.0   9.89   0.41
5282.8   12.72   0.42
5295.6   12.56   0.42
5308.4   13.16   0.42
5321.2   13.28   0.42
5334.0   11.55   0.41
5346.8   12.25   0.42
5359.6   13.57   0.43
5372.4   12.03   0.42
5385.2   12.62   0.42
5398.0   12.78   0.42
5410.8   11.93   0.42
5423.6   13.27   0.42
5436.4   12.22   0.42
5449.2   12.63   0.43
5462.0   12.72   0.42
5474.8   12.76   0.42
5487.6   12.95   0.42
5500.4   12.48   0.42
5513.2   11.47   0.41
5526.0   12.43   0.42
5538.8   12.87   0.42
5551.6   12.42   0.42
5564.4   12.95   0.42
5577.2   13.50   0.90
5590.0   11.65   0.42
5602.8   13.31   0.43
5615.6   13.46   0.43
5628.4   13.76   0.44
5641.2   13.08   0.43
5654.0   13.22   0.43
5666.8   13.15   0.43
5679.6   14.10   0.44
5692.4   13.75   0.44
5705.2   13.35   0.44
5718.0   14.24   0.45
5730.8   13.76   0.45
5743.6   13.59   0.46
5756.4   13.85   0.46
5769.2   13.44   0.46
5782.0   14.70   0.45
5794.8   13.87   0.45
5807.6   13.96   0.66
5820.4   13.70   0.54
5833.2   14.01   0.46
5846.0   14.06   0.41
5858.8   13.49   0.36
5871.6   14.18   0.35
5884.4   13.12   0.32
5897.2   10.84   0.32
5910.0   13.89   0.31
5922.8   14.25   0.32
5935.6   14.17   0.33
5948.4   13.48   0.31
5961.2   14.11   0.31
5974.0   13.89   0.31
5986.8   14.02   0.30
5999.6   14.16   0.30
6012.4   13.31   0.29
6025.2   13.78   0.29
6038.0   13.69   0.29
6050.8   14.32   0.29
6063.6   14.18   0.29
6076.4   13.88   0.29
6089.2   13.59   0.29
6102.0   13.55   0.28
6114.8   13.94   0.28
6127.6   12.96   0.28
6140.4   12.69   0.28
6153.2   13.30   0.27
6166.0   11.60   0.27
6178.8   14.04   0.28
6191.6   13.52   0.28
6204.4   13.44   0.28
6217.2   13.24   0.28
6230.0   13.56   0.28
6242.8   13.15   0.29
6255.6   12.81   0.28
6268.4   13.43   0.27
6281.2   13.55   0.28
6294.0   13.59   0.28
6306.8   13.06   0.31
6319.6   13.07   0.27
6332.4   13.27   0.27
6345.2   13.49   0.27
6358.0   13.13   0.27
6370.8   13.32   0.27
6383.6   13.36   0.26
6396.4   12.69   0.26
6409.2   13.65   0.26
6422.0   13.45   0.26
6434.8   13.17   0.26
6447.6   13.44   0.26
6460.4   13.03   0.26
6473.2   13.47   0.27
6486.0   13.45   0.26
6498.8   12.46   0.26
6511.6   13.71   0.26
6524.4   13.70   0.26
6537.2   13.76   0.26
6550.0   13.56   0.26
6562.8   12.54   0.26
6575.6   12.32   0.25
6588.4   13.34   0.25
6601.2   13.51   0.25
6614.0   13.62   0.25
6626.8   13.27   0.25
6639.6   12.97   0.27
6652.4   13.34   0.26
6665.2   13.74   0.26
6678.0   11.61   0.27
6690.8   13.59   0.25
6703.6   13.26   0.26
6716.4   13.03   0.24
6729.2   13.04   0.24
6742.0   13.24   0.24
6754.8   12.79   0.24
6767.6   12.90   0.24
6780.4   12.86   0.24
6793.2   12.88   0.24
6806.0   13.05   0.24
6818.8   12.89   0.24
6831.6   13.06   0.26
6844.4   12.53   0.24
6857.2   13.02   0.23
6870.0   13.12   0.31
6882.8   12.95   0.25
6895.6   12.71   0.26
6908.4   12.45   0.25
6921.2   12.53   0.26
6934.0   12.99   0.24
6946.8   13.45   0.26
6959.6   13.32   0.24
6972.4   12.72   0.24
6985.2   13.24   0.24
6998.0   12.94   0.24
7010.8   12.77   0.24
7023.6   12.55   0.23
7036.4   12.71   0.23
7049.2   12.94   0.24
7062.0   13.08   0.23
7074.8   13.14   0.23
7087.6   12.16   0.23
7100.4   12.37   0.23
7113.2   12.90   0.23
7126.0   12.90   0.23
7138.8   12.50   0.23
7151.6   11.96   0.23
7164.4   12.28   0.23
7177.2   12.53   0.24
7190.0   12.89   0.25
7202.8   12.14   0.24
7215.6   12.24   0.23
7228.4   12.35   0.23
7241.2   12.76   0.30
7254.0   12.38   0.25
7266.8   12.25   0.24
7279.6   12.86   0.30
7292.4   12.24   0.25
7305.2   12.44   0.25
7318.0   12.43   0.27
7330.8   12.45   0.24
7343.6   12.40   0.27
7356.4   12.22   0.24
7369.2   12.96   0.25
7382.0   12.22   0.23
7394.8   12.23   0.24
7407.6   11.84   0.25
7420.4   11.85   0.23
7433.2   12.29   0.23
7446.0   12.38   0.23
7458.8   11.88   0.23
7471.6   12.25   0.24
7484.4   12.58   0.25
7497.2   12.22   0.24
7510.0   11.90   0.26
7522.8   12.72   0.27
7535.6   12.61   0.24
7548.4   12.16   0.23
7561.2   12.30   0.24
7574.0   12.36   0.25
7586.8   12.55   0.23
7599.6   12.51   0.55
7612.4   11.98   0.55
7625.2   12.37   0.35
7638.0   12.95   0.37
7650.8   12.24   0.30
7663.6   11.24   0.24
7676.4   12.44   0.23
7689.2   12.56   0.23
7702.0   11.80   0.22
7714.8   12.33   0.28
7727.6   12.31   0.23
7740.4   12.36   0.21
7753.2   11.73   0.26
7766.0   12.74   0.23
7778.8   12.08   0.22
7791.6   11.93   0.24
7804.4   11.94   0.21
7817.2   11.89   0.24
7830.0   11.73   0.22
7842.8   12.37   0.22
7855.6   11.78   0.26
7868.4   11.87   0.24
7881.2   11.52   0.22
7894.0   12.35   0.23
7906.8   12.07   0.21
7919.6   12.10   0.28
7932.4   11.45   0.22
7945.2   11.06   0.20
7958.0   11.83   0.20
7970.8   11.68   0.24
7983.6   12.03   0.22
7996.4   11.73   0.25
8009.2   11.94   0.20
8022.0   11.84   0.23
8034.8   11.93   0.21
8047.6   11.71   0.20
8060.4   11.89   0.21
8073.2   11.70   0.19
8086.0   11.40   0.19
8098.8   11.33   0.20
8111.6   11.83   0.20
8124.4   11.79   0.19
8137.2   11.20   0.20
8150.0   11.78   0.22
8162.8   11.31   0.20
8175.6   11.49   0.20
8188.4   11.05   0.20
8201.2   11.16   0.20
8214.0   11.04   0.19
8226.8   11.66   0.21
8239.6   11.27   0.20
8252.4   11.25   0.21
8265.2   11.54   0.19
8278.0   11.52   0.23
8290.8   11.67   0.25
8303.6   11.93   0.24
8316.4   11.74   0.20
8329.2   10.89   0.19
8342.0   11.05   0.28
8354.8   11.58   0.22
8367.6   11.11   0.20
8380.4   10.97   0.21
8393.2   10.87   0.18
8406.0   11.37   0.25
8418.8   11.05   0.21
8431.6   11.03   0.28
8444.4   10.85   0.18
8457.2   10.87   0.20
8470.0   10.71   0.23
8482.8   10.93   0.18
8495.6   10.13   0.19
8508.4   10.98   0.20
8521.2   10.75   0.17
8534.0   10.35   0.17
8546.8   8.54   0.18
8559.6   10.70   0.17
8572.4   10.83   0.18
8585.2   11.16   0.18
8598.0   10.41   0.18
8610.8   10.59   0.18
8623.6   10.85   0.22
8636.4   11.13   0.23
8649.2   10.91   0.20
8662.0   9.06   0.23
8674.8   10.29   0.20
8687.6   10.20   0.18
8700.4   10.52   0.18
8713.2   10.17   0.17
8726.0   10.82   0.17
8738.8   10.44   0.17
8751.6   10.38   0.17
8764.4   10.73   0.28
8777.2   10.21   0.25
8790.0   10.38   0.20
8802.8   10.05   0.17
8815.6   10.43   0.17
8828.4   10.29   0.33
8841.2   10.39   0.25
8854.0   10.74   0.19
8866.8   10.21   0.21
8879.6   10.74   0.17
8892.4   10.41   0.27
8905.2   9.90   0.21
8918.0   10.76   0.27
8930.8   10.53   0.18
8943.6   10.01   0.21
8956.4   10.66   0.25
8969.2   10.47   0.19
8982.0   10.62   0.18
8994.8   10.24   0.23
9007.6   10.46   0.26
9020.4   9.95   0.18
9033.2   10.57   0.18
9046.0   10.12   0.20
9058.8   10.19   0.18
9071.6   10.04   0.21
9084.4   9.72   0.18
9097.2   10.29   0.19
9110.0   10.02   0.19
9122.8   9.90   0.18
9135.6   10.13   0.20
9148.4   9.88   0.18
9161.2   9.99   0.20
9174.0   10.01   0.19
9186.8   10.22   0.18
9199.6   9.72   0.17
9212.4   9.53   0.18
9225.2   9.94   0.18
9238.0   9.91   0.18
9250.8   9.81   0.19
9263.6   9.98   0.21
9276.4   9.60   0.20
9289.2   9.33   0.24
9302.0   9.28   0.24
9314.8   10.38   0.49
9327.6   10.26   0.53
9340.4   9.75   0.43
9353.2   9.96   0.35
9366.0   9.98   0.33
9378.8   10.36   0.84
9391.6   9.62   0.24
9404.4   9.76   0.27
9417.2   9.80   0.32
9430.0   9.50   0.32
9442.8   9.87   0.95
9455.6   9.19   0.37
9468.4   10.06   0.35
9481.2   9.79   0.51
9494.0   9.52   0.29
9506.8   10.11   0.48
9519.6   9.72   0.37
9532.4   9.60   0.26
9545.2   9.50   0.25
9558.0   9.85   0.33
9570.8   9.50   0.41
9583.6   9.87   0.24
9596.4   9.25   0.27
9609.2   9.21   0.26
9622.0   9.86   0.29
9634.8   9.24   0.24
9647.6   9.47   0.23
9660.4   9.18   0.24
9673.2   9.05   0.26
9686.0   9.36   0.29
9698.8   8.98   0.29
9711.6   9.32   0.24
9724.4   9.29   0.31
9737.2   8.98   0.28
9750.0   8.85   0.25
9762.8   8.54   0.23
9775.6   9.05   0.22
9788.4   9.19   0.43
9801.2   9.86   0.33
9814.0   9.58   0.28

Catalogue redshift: 0.000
